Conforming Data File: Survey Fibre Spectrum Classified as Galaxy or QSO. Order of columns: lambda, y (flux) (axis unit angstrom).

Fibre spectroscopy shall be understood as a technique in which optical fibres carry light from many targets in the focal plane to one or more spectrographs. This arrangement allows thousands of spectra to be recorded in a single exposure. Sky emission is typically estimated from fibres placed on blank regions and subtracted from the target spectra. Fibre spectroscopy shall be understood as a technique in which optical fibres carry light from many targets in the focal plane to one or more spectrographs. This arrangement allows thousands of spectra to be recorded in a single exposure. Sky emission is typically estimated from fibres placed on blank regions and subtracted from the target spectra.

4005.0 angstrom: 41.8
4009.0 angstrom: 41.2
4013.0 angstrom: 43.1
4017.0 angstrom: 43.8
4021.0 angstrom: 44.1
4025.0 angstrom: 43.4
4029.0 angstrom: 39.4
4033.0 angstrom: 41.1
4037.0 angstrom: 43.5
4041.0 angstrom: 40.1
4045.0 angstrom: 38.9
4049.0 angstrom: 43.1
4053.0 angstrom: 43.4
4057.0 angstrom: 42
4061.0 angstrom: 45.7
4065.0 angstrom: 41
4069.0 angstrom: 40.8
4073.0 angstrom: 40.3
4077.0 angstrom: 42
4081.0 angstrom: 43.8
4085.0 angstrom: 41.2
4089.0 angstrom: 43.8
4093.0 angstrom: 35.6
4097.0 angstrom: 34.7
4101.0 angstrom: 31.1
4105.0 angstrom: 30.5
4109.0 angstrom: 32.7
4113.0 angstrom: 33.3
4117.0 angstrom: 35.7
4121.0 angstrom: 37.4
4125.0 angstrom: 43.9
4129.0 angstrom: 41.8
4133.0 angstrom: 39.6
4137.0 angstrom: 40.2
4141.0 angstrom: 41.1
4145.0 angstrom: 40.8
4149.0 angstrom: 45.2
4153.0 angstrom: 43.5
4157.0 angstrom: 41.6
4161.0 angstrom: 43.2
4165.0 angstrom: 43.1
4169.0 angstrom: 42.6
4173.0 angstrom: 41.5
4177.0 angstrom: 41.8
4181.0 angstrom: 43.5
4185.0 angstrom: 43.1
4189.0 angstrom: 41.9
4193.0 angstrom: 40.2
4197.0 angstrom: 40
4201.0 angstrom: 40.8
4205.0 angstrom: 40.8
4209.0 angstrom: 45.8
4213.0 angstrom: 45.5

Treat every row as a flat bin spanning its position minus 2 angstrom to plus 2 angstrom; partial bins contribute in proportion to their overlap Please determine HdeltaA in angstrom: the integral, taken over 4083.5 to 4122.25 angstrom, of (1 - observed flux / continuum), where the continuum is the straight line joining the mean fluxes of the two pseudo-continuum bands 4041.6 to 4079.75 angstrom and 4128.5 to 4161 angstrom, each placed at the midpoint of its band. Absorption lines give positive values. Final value 5.9 angstrom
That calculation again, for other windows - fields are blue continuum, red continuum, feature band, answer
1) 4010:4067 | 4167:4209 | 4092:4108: 3.5 angstrom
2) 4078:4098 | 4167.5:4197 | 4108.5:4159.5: 1.3 angstrom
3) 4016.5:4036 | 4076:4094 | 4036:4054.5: 0.2 angstrom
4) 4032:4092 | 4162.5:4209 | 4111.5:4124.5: 1.7 angstrom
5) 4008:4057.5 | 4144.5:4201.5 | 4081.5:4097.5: 0.9 angstrom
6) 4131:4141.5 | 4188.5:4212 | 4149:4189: -1.7 angstrom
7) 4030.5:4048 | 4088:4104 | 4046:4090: -4.8 angstrom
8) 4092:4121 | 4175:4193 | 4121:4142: -2.6 angstrom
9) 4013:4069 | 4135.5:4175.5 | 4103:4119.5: 3.6 angstrom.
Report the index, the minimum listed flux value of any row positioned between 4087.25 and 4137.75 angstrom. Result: 30.5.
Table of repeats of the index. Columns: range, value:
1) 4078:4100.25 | 34.7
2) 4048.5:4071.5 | 40.8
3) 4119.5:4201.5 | 37.4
